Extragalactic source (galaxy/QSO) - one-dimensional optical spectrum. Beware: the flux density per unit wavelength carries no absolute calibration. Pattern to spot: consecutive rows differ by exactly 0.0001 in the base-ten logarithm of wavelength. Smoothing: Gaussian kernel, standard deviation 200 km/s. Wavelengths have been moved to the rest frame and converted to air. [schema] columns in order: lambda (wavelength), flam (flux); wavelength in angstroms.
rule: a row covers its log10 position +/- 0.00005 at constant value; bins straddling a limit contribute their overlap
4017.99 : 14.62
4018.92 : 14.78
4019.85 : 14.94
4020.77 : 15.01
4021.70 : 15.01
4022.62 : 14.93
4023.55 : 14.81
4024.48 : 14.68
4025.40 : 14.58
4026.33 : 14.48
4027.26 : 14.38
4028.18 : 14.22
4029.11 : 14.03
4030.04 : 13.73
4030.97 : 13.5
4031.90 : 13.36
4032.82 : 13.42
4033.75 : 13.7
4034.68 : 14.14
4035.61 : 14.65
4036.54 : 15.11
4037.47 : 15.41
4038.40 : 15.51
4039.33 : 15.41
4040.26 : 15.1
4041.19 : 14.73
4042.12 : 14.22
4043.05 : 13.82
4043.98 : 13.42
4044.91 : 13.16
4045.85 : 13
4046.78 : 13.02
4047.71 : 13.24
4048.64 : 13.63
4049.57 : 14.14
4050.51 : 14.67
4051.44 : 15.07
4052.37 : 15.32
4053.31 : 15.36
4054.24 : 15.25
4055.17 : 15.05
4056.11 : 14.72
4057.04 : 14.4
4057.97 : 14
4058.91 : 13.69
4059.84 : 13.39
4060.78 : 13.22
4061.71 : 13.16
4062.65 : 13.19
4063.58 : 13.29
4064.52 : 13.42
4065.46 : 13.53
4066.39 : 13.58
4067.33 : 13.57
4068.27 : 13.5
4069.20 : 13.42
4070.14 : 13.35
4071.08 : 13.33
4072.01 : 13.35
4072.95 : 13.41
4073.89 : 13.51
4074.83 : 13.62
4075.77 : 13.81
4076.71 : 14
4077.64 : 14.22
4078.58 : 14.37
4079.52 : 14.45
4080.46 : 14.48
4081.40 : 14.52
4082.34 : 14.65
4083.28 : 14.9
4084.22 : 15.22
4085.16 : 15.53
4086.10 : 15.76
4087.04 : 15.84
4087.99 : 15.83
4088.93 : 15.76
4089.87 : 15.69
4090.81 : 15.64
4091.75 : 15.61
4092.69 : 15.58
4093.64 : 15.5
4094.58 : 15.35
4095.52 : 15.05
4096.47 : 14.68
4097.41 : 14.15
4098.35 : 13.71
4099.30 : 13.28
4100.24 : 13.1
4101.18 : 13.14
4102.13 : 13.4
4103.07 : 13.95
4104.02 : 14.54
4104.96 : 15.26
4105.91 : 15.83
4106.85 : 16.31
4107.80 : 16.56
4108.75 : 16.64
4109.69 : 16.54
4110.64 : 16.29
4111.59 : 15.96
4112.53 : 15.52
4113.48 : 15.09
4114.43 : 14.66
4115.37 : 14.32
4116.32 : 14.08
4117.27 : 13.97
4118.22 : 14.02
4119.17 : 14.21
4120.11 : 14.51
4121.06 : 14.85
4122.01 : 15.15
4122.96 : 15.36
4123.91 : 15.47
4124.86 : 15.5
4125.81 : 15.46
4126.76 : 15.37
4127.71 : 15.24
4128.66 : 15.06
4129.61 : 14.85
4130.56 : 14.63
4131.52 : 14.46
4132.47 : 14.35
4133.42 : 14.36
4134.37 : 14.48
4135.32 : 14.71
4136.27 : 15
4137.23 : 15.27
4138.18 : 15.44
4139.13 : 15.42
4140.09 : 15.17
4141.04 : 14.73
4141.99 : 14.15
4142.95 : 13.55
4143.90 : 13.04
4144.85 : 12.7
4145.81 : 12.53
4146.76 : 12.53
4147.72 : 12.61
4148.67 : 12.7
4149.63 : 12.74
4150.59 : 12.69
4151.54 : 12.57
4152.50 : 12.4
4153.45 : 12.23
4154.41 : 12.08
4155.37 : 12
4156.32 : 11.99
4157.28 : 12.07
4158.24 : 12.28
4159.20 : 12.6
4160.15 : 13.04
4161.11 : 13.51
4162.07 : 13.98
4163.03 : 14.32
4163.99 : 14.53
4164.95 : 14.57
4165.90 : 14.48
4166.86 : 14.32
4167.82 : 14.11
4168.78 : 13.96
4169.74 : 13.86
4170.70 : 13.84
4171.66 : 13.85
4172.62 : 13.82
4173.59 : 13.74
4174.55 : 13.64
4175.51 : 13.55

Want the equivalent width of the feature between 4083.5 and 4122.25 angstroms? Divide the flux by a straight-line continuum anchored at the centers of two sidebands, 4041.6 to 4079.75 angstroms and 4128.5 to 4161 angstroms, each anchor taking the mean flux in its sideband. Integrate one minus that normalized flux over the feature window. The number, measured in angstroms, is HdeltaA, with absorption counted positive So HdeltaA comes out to -3.8 angstroms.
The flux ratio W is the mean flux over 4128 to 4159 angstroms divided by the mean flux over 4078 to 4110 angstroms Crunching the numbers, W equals 0.9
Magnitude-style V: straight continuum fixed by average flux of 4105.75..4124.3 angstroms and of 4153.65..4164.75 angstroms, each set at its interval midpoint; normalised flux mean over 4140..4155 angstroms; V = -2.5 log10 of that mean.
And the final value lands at 0.050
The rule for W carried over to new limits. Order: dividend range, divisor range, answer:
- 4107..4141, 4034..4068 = 1.07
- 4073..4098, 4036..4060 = 1.03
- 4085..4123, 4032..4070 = 1.07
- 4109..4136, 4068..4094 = 1.02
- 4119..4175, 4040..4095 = 0.97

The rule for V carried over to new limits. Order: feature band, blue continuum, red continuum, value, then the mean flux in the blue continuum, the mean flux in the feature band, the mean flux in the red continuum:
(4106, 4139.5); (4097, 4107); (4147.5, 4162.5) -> -0.12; 14.2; 15.1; 12.6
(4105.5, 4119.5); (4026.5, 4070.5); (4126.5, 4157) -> -0.11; 14.1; 15.3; 13.8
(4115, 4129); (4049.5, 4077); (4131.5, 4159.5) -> -0.10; 13.9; 14.8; 13.4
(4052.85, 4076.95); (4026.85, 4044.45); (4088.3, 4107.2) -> 0.06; 14.3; 13.8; 14.8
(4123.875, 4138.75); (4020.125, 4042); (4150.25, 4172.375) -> -0.11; 14.5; 15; 13.3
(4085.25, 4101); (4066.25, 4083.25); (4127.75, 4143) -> -0.06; 13.9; 15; 14.8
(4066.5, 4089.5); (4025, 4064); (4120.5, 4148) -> 0.00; 14.2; 14.3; 14.5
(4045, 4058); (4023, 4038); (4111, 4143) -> 0.01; 14.3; 14.3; 14.9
